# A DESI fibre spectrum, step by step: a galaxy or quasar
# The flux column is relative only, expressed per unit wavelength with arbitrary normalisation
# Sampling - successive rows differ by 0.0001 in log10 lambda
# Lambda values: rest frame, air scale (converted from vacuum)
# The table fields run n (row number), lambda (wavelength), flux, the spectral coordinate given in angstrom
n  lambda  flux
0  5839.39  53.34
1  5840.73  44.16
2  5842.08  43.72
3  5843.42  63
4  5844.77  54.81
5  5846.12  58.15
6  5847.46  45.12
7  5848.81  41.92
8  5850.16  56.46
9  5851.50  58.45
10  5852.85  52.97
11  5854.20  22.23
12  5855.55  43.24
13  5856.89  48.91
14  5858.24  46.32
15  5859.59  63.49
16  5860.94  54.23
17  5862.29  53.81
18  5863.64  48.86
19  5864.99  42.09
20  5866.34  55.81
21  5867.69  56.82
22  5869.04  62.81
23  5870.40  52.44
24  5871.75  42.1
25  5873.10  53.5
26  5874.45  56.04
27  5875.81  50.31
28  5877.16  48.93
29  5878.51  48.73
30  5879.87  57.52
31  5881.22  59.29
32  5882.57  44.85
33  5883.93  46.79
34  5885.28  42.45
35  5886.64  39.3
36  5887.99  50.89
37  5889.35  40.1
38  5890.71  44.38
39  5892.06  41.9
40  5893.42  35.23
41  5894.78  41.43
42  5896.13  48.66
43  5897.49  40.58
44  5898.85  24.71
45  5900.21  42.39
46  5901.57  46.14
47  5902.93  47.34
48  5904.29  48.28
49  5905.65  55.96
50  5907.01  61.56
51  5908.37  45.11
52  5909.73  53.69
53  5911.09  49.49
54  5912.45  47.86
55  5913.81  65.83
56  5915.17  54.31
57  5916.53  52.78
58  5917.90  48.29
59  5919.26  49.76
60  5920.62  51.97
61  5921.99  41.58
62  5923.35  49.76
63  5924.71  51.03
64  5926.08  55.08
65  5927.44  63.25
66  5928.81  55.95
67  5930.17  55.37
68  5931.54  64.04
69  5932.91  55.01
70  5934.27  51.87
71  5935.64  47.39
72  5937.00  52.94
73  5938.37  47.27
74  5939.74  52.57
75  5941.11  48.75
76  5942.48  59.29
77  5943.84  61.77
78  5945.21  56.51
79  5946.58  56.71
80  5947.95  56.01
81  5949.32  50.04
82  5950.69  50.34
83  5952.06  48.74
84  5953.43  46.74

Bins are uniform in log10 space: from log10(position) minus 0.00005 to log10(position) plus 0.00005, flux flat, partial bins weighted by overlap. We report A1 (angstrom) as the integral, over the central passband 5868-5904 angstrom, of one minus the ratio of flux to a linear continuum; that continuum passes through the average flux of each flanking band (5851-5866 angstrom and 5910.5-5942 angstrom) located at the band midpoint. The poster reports 2.6 angstrom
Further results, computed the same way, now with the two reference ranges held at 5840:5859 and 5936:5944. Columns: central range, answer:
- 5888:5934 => 2.0 angstrom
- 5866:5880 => -0.9 angstrom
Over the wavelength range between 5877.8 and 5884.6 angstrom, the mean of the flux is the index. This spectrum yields 51.4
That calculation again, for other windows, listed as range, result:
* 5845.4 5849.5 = 48.4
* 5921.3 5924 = 45.6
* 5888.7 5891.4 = 42.3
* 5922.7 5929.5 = 55.1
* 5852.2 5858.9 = 42.7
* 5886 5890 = 43.5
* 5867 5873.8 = 53.5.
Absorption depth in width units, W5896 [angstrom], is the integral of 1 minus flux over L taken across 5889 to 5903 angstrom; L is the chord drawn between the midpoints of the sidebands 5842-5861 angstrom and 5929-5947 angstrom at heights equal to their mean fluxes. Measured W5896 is 3.1 angstrom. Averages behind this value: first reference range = 50.3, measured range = 40.9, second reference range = 54.6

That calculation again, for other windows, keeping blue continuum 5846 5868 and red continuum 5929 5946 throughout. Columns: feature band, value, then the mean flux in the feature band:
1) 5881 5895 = 2.08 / 43.8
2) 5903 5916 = -0.12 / 53.3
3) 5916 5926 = 0.72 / 49.6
